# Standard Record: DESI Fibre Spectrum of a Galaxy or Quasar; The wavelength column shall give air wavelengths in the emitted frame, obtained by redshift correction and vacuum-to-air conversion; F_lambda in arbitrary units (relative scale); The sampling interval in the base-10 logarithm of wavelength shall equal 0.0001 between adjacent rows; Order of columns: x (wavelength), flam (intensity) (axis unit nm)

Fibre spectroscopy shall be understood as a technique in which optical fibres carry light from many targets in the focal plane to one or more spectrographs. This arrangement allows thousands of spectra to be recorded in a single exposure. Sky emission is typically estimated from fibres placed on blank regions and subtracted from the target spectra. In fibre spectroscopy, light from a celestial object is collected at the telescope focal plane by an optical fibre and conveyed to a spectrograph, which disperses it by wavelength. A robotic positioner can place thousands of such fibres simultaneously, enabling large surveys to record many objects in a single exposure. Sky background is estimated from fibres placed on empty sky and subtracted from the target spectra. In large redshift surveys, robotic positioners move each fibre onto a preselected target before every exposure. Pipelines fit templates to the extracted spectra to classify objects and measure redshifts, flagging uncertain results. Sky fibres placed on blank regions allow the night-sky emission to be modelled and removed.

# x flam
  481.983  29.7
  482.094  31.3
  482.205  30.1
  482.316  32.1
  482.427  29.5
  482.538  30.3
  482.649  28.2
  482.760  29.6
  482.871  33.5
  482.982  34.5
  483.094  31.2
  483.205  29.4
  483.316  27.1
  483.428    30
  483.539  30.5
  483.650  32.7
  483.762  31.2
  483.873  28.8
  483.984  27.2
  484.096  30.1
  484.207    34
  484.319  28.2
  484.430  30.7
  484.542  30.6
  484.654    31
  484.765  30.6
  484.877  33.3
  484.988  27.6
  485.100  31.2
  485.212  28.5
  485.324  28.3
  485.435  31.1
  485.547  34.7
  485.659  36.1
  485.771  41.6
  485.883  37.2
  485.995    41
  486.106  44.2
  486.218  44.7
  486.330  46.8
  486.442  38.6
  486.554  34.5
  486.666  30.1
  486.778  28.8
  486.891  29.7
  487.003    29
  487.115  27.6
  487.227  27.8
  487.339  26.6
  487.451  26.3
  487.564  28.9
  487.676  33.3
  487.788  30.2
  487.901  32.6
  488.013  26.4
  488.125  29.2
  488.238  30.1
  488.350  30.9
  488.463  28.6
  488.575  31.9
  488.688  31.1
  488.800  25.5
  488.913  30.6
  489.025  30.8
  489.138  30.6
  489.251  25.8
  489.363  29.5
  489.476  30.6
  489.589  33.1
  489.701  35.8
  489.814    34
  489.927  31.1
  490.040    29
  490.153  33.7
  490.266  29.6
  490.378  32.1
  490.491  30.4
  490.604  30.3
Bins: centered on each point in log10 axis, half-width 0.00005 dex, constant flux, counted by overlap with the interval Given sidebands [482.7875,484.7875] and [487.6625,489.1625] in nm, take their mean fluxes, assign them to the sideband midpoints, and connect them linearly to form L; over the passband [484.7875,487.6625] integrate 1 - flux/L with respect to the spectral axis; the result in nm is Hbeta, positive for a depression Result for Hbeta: -0.29 nm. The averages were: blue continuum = 30.6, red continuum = 30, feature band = 33.3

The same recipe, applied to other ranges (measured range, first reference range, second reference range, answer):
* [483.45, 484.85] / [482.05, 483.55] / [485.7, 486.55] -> 0.18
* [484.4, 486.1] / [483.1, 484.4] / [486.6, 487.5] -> -0.24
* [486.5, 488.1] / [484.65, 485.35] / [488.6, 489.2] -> 0.03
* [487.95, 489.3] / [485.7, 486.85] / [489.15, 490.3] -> 0.17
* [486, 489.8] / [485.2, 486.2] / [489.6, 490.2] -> 0.32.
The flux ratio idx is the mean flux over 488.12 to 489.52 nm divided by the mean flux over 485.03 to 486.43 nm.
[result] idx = 0.8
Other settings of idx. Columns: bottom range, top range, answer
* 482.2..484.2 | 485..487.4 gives 1.12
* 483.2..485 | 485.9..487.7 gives 1.11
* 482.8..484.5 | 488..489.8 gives 0.99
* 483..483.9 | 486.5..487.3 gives 0.97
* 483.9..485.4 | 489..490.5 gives 1.04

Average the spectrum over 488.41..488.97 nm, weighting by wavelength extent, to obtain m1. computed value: 29.6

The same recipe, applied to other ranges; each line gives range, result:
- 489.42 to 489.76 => 33.2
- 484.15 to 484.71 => 30.9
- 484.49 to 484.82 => 30.8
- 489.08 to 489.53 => 29.1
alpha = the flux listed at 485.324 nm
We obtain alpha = 28.3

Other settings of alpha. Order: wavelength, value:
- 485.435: 31.1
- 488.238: 30.1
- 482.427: 29.5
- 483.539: 30.5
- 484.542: 30.6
